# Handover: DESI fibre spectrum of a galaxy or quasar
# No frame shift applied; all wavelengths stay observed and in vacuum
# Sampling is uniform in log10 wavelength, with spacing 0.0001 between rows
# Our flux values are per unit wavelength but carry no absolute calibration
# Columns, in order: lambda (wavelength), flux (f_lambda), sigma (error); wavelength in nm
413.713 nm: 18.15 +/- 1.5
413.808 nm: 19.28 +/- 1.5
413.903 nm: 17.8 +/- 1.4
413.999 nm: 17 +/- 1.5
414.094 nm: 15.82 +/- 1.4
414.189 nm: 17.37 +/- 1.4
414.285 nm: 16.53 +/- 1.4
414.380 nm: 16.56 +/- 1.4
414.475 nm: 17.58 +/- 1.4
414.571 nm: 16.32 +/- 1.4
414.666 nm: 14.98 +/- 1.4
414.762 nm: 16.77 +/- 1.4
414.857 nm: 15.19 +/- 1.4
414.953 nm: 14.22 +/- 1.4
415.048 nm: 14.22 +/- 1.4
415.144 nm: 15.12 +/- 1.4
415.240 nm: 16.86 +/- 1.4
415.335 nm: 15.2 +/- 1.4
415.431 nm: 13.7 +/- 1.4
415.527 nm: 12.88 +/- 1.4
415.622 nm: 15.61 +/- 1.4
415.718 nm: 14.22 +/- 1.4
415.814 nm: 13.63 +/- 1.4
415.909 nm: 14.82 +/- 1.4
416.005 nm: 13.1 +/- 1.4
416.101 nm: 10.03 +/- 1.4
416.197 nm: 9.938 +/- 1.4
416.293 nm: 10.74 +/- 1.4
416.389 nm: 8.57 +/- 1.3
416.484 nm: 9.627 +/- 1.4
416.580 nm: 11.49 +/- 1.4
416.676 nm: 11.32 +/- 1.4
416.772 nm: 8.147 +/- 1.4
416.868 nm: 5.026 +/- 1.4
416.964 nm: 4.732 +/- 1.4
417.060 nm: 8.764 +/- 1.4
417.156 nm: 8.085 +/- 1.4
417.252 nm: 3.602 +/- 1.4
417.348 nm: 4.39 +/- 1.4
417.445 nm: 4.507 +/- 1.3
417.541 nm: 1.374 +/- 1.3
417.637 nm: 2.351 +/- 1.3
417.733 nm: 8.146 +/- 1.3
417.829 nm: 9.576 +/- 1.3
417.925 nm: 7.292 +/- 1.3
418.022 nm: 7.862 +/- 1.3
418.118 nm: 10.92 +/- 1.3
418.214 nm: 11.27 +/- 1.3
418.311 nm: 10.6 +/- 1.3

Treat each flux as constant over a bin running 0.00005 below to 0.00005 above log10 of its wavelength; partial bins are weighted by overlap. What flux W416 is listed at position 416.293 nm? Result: 10.74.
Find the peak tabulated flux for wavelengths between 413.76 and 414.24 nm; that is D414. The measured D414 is 19.28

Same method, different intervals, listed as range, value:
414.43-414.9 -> 17.58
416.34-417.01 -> 11.49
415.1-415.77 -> 16.86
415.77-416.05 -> 14.82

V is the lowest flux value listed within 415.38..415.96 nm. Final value 12.88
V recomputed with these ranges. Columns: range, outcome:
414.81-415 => 14.22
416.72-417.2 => 4.732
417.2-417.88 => 1.374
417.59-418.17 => 2.351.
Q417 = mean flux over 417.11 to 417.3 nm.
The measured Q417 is 5.82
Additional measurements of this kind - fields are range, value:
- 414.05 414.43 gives 16.6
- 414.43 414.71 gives 16.3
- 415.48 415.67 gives 14.3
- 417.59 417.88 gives 6.73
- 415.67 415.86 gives 13.9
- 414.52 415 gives 15.5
